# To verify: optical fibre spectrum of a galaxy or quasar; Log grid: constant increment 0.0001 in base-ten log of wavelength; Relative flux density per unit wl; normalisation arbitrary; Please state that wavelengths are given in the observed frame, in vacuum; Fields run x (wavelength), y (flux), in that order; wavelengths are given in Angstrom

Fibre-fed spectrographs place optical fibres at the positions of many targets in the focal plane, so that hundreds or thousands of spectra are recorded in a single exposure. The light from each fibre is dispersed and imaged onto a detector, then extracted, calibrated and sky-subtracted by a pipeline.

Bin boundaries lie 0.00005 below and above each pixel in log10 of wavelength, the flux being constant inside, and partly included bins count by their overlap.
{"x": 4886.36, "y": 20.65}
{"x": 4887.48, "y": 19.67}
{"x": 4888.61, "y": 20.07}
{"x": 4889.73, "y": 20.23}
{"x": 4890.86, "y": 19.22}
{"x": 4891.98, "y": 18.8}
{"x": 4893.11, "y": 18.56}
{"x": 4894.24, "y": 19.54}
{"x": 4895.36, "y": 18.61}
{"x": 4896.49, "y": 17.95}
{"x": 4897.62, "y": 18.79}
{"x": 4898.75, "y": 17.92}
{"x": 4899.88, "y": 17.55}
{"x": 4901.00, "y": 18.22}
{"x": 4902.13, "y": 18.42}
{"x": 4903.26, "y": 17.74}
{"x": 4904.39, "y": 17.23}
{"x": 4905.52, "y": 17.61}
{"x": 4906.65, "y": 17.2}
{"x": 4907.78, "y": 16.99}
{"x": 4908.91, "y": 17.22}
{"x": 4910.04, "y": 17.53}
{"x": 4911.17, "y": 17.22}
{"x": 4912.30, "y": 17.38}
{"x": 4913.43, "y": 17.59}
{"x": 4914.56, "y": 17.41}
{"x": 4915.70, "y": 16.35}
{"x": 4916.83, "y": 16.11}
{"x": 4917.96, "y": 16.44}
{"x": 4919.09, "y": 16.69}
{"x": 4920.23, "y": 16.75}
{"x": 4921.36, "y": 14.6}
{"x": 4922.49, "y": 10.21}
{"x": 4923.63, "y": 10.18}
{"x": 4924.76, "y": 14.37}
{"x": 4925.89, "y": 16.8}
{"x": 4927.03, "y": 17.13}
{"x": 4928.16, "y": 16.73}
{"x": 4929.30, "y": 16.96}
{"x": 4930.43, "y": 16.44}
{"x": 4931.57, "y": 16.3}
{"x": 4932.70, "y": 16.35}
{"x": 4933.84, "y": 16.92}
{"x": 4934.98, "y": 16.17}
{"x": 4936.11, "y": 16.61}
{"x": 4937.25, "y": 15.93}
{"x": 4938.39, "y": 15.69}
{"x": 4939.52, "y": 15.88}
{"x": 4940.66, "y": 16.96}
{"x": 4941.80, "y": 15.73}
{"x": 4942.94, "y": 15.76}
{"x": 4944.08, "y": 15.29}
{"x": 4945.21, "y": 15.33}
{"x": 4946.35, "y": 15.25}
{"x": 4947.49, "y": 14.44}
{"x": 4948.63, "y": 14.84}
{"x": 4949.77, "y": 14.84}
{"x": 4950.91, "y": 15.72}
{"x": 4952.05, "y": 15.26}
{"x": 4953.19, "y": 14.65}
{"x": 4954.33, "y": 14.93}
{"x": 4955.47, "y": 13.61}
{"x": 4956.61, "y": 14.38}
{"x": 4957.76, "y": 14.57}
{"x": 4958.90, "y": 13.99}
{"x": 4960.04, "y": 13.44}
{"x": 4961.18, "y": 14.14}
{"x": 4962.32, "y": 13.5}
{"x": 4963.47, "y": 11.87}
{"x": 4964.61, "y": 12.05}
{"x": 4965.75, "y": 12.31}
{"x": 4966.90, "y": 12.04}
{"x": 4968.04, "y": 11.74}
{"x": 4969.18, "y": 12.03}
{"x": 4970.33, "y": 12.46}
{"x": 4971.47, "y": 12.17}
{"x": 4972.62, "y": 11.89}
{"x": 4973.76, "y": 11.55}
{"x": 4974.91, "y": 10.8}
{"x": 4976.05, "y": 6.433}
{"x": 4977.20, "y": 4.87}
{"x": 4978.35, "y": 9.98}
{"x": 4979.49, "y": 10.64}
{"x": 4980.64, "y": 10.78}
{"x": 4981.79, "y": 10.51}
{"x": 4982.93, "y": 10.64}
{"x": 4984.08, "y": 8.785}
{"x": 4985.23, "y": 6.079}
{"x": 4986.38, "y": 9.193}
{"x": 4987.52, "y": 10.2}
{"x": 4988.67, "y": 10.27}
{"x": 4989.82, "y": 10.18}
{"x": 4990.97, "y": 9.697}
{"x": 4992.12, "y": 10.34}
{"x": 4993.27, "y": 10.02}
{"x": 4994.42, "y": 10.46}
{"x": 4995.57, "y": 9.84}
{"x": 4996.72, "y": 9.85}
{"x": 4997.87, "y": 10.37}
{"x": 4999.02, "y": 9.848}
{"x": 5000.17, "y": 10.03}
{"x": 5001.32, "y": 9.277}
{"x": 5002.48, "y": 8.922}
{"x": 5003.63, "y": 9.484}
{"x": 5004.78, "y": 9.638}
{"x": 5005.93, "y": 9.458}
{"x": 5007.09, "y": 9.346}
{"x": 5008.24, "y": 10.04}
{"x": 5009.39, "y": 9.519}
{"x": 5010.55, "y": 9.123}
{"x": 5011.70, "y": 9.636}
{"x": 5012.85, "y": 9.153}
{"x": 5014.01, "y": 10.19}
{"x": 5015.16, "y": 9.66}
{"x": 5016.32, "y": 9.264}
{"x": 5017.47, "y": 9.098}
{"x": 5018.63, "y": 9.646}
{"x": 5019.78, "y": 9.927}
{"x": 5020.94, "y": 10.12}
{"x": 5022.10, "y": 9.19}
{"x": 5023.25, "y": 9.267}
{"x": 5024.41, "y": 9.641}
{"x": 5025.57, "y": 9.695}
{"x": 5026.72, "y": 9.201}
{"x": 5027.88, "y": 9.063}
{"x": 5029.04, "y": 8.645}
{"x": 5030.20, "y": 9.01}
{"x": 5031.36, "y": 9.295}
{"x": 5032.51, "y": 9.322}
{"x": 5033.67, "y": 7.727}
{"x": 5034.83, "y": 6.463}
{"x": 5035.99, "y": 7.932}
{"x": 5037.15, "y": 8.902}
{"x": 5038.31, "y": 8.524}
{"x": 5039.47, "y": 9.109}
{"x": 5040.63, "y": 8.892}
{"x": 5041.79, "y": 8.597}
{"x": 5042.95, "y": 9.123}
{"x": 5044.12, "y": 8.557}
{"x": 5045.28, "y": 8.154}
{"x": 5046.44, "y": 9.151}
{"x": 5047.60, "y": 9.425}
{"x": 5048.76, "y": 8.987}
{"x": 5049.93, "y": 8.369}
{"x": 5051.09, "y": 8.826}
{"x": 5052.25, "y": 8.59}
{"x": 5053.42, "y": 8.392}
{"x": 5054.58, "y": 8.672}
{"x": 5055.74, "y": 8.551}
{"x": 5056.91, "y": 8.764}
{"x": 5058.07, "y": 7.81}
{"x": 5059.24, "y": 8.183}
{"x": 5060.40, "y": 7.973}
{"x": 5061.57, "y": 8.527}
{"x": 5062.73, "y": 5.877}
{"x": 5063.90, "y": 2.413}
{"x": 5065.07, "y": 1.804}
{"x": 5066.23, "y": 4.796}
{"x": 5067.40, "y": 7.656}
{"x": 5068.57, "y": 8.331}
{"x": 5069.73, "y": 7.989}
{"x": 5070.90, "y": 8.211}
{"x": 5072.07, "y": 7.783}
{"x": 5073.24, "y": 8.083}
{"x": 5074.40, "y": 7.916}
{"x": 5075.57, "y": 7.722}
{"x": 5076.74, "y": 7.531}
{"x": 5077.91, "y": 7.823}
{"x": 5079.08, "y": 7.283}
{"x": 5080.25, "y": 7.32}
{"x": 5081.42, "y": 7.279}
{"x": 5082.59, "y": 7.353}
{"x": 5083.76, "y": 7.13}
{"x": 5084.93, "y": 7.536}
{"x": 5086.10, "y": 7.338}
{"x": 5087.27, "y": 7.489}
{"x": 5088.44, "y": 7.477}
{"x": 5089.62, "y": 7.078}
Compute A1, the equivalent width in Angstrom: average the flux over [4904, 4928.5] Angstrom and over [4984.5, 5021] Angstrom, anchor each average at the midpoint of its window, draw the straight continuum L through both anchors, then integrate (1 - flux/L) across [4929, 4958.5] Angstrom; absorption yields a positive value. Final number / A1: -3.08 Angstrom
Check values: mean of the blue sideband 16.2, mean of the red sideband 9.61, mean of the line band 15.5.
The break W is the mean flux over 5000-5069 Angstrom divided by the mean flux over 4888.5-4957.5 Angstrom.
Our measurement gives 0.5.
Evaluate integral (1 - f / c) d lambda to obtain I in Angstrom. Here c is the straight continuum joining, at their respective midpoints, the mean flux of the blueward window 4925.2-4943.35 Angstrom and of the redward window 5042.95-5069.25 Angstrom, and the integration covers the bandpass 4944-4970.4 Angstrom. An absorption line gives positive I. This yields 1.63 Angstrom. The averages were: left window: 16.4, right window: 7.66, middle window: 13.9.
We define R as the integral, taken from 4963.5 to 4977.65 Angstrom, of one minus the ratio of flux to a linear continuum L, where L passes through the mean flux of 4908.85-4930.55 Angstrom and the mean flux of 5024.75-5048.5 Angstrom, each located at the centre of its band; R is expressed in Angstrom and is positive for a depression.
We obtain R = 2.1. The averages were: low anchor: 16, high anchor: 8.75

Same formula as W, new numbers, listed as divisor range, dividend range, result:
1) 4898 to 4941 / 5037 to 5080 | 0.48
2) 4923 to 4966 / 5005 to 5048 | 0.61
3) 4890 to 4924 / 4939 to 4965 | 0.85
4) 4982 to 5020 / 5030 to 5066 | 0.83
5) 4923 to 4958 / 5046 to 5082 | 0.49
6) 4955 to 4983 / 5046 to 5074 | 0.65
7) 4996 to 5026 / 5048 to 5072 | 0.78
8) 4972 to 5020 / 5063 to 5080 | 0.71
